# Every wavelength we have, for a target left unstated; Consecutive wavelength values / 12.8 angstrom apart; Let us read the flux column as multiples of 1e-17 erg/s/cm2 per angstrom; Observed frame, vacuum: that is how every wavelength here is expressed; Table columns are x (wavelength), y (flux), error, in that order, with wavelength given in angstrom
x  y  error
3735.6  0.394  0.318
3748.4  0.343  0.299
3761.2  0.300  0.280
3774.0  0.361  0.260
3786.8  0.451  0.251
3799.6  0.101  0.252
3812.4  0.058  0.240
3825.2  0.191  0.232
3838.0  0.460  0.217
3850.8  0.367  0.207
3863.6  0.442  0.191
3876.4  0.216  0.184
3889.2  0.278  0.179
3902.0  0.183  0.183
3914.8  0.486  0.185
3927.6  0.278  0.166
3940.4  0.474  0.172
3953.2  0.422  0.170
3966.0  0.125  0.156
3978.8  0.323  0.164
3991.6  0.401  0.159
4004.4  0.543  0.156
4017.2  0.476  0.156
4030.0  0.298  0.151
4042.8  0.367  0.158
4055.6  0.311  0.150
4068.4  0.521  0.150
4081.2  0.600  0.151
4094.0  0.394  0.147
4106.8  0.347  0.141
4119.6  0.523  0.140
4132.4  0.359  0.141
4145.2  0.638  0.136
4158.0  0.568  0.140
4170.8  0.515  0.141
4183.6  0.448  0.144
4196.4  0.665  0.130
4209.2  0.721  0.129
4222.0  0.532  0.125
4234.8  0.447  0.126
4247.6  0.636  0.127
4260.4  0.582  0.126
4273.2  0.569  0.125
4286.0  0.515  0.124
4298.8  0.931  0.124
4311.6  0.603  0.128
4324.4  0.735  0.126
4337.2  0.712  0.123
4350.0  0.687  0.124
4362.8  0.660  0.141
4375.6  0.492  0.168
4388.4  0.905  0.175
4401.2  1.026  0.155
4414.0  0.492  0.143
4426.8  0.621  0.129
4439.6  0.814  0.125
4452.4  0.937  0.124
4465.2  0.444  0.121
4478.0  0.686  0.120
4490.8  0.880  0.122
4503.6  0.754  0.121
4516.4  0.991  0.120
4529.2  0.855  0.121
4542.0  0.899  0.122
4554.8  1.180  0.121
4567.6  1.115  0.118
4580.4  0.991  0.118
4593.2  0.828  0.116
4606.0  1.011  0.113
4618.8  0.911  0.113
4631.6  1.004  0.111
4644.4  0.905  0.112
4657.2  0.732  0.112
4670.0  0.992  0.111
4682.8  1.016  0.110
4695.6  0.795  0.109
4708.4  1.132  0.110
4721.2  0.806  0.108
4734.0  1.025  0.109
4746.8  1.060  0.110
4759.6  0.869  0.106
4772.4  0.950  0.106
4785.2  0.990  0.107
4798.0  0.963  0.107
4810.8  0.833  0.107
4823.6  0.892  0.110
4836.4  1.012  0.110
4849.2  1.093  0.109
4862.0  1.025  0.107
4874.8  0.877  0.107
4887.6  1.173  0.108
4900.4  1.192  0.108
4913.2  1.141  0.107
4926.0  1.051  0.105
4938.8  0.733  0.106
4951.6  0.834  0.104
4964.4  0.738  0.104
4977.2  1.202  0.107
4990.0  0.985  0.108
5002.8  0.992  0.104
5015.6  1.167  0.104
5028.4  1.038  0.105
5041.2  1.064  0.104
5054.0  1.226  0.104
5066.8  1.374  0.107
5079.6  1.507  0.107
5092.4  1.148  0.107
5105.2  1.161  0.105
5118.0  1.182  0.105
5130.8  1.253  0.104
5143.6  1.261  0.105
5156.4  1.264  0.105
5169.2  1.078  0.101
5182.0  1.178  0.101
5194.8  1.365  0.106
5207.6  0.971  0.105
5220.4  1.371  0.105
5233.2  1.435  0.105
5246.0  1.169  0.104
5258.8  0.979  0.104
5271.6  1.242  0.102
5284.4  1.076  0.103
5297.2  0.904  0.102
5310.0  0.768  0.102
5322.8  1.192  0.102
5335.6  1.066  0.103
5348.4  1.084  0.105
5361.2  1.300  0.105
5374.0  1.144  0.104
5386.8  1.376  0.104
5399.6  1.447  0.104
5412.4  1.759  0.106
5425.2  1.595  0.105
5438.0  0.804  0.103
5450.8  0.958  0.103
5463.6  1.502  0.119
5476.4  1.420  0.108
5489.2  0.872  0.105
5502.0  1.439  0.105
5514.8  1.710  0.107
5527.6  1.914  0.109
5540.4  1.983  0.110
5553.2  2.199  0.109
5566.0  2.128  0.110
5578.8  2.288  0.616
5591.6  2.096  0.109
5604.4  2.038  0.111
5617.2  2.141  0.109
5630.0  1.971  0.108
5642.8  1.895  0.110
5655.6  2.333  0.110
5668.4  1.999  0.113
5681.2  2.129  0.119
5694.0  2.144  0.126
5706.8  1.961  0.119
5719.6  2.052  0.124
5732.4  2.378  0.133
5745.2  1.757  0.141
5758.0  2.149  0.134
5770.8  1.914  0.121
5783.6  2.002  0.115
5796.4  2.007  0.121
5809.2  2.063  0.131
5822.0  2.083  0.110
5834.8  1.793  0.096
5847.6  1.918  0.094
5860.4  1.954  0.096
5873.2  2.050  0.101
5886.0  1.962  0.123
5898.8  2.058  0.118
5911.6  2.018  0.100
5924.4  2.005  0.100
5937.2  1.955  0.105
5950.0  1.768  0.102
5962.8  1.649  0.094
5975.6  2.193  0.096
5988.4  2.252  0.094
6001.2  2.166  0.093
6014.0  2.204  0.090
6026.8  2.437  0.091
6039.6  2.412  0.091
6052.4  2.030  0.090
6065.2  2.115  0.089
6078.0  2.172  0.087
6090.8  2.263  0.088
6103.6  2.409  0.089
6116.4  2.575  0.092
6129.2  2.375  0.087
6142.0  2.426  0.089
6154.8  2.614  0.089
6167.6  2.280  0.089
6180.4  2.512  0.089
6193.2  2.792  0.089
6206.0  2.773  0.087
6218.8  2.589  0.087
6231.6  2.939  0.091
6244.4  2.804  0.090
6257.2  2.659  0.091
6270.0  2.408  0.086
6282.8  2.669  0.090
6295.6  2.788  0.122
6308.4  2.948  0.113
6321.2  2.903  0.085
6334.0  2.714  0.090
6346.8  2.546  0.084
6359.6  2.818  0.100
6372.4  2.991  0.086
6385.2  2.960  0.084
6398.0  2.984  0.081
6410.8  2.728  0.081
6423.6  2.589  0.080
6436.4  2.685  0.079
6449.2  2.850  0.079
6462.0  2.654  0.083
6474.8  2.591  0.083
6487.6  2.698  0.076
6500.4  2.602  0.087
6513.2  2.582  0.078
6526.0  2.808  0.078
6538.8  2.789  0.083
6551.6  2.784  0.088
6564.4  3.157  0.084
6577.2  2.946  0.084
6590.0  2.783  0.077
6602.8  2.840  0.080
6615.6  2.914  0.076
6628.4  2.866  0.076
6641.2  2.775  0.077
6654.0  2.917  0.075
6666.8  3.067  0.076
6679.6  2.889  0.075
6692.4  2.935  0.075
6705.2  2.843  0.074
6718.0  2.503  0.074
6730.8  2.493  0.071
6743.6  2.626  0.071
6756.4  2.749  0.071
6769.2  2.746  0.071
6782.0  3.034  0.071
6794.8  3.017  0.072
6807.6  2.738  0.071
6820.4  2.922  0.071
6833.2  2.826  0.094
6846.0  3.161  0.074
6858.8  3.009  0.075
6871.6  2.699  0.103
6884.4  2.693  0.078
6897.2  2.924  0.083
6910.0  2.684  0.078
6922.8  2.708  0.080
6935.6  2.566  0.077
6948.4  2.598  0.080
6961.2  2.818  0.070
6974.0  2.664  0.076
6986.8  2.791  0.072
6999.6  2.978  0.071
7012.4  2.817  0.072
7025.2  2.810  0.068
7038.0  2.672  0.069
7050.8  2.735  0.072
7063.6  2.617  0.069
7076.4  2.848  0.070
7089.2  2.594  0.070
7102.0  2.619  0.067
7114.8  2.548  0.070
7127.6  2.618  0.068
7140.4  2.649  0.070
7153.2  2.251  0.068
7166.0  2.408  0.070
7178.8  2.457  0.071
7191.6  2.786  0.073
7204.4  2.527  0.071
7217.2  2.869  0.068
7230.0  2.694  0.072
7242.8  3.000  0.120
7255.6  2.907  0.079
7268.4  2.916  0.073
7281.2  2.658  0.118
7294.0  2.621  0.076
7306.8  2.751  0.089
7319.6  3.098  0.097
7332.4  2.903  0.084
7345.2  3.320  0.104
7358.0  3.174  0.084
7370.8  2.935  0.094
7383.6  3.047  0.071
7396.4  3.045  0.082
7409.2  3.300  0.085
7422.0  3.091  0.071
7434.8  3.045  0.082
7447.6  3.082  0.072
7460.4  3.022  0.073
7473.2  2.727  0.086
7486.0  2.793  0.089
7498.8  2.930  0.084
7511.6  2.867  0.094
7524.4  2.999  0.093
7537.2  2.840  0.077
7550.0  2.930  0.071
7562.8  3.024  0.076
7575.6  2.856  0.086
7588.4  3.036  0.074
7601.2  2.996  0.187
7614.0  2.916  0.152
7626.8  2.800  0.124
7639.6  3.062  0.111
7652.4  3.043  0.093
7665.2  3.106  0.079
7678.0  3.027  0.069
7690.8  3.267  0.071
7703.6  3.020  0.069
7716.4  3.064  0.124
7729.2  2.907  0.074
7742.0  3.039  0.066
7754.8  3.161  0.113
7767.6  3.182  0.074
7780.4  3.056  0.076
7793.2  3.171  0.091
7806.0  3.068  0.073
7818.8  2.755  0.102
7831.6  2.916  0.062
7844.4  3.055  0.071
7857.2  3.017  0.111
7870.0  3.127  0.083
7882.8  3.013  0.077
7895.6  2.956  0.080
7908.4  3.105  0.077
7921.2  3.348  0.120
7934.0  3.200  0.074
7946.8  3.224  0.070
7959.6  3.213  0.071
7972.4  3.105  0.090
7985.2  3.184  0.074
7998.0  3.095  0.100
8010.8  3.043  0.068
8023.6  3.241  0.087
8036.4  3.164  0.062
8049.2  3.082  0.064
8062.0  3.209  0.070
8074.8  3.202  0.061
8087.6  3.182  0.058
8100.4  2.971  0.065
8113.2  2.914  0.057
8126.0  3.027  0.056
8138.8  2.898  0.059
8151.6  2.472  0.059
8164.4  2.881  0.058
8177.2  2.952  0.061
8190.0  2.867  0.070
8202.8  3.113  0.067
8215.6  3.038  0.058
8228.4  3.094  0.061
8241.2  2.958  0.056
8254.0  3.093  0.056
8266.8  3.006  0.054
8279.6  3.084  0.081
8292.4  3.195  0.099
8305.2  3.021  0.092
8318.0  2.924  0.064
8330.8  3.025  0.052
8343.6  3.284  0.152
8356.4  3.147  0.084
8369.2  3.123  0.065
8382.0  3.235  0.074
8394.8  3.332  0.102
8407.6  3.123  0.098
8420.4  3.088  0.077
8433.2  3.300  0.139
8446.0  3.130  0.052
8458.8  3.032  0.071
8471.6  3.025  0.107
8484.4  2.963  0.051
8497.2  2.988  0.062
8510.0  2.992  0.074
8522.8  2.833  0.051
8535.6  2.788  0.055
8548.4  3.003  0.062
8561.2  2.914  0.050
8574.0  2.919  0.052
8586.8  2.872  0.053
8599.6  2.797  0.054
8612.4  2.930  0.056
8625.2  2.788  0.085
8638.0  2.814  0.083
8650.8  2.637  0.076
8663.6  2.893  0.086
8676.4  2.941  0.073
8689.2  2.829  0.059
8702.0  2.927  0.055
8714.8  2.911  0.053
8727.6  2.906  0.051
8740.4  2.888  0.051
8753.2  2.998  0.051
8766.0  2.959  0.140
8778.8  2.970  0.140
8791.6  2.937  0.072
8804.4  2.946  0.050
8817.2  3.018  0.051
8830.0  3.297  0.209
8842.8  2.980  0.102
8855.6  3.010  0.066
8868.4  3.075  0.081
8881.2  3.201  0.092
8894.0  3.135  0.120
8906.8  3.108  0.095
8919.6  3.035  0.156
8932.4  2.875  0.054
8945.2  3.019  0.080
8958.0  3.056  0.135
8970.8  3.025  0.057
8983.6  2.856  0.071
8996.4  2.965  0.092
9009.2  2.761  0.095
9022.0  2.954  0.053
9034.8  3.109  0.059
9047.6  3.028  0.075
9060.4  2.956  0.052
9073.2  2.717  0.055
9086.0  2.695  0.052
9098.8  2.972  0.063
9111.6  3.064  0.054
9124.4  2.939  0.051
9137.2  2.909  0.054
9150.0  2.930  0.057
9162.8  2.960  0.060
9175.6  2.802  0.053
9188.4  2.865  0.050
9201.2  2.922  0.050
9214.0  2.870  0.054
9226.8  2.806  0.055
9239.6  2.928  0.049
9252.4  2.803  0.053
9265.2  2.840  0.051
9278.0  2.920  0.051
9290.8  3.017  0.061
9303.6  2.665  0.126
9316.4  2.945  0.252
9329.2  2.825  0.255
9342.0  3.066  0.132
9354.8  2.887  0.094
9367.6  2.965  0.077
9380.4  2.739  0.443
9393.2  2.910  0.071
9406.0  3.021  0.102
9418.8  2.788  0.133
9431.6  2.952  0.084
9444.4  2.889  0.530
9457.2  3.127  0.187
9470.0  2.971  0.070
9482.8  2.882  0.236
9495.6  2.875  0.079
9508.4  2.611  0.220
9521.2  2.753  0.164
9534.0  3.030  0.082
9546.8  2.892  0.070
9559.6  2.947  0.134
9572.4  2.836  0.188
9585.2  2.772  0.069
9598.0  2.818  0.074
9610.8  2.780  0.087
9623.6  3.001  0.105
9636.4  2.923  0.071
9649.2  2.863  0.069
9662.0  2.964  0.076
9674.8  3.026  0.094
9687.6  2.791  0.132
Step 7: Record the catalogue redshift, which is 0.38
